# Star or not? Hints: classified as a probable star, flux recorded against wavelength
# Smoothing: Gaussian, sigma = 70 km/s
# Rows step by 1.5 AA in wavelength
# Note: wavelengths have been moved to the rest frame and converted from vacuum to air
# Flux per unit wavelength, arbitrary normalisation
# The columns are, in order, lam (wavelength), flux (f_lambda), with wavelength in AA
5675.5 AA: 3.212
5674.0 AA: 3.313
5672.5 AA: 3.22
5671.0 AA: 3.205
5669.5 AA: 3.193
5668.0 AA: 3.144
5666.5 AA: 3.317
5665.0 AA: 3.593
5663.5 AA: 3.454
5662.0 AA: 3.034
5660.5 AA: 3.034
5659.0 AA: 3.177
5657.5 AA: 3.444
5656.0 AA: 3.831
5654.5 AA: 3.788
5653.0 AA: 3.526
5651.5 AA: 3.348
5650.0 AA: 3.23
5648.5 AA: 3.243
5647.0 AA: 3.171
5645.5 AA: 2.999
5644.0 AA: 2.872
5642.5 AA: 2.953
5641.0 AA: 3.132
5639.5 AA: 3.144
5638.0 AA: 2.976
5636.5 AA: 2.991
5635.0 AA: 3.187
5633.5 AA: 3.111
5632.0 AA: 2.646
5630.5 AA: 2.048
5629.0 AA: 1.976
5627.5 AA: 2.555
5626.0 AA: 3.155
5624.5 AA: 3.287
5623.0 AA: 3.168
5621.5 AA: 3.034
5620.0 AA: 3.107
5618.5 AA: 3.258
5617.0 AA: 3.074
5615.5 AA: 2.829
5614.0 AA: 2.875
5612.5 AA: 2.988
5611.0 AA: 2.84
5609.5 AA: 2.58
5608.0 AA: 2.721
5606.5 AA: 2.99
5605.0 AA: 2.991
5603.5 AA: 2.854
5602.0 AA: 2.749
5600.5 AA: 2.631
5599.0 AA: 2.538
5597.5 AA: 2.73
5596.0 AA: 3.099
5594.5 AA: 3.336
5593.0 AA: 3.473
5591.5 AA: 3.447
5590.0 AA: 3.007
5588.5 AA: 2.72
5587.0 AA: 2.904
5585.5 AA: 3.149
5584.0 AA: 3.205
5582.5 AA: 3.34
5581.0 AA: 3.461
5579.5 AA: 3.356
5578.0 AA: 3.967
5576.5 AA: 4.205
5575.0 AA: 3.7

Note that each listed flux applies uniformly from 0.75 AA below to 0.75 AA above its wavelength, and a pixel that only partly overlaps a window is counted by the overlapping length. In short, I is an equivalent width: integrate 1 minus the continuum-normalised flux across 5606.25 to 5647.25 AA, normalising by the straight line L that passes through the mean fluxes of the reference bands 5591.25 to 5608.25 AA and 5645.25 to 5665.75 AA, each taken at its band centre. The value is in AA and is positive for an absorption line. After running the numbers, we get 3.1 AA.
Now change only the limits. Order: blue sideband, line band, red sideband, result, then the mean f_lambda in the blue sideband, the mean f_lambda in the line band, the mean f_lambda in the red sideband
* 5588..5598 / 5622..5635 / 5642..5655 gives 1.7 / 3.14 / 2.77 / 3.23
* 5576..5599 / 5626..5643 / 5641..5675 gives 2.4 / 3.26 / 2.81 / 3.27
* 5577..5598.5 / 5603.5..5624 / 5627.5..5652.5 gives 0.8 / 3.23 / 2.96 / 2.93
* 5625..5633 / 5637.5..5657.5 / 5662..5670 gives -2.3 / 2.52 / 3.26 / 3.32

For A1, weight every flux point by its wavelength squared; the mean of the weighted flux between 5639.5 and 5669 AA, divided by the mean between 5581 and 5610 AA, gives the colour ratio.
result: 1.12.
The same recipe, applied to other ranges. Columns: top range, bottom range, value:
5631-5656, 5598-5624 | 1.10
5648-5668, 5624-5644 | 1.19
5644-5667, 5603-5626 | 1.13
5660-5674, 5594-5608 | 1.16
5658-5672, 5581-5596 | 1.05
